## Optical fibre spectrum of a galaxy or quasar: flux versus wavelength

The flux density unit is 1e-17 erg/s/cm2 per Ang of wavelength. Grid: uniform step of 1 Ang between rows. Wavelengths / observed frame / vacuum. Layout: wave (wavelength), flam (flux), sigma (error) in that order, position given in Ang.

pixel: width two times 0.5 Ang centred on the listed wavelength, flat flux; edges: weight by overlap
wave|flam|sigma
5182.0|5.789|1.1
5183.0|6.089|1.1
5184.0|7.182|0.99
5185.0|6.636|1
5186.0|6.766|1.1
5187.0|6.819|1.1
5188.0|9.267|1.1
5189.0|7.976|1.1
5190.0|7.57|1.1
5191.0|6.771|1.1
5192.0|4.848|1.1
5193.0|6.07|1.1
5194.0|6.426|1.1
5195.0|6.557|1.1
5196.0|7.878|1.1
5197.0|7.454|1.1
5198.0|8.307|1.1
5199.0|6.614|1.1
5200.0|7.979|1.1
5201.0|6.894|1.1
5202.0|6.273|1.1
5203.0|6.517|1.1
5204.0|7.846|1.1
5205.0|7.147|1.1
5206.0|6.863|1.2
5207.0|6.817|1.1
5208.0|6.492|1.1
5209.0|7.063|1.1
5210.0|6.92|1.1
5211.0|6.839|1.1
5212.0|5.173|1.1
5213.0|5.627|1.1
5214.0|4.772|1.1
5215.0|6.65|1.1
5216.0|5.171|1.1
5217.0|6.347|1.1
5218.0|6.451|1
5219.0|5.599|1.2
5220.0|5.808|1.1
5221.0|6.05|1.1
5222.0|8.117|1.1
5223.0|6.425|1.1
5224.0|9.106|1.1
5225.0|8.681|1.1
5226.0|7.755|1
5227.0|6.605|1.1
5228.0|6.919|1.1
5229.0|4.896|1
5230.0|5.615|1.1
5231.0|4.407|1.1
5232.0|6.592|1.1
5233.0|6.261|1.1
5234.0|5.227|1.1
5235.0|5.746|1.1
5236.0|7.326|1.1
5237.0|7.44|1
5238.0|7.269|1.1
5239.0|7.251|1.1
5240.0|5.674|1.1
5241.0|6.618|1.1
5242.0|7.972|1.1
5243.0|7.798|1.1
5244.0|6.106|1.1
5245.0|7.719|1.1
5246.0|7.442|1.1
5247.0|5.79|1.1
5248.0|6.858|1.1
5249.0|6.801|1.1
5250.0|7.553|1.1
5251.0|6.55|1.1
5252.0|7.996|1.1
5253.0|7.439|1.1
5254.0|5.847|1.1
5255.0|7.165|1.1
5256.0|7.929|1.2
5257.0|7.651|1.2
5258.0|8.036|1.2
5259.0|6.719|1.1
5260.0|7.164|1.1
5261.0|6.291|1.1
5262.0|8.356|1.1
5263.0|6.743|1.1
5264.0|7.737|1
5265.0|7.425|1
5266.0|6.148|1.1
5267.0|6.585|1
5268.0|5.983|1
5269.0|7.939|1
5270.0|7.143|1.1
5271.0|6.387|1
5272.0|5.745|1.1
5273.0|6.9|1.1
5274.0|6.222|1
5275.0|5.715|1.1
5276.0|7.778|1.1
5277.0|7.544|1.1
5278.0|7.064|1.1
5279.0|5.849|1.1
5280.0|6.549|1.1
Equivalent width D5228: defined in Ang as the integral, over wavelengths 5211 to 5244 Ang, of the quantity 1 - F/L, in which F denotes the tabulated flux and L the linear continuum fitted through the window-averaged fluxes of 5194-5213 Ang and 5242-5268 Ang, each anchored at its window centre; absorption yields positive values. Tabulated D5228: 2.5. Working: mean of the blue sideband 6.93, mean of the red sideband 7.11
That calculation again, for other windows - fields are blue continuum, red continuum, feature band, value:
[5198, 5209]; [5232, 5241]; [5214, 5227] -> 0.0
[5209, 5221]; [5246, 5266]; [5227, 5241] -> 0.6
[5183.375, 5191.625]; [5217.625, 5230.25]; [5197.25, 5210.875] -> 0.0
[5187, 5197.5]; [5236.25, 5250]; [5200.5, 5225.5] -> 1.5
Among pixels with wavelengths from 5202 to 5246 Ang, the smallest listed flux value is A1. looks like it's 4.407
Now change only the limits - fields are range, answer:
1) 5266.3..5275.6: 5.715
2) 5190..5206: 4.848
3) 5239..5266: 5.674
